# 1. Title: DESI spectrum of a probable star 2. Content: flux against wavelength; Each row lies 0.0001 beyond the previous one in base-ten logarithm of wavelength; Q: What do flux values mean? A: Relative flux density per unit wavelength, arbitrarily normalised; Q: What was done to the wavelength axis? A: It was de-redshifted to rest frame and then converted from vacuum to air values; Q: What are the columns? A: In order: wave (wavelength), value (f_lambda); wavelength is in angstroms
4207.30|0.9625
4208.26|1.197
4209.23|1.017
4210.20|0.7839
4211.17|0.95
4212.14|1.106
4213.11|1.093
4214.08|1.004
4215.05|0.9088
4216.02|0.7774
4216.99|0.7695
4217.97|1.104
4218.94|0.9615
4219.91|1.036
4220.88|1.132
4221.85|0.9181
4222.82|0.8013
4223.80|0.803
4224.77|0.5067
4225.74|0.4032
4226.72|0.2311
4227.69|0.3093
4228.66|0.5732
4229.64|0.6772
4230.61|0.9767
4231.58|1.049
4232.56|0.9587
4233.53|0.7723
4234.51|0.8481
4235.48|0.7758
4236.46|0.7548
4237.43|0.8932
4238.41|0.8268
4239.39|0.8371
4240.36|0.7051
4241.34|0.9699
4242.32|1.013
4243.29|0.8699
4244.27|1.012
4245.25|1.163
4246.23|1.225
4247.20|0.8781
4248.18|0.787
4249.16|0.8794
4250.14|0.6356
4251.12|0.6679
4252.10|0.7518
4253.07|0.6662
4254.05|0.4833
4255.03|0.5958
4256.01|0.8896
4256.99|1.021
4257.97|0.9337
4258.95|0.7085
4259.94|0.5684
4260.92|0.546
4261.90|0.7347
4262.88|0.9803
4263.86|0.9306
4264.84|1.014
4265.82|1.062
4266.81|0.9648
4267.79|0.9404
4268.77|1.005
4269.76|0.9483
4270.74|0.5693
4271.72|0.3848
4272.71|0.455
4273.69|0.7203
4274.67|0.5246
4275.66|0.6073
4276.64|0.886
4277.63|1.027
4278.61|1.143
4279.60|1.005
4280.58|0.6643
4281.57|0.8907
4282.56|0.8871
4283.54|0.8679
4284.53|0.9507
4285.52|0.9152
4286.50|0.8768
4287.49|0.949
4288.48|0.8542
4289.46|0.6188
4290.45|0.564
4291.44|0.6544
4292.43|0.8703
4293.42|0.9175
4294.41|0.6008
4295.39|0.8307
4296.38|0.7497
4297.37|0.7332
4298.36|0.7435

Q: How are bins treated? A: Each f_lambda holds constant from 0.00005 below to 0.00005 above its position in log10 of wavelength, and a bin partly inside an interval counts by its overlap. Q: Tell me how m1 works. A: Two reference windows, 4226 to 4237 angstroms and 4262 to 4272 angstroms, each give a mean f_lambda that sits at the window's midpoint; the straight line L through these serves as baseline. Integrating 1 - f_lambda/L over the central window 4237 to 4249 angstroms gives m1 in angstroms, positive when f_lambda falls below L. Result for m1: -2.5 angstroms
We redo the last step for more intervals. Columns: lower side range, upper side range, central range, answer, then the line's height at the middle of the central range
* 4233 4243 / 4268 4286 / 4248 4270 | 0.2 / 0.822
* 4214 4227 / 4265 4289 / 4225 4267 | 1.3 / 0.825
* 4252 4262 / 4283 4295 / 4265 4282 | -1.2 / 0.762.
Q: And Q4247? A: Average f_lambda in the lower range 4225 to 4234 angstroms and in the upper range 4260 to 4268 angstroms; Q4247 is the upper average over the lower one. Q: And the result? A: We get 1.34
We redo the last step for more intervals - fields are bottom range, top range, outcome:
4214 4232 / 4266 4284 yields 1.04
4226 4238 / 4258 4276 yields 1.05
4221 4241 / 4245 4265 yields 1.09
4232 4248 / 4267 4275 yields 0.78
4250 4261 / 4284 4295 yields 1.12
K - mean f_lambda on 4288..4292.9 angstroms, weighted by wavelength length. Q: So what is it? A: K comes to 0.711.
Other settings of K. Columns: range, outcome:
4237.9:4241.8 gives 0.833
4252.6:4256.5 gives 0.659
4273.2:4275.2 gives 0.622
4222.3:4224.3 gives 0.801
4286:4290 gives 0.824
